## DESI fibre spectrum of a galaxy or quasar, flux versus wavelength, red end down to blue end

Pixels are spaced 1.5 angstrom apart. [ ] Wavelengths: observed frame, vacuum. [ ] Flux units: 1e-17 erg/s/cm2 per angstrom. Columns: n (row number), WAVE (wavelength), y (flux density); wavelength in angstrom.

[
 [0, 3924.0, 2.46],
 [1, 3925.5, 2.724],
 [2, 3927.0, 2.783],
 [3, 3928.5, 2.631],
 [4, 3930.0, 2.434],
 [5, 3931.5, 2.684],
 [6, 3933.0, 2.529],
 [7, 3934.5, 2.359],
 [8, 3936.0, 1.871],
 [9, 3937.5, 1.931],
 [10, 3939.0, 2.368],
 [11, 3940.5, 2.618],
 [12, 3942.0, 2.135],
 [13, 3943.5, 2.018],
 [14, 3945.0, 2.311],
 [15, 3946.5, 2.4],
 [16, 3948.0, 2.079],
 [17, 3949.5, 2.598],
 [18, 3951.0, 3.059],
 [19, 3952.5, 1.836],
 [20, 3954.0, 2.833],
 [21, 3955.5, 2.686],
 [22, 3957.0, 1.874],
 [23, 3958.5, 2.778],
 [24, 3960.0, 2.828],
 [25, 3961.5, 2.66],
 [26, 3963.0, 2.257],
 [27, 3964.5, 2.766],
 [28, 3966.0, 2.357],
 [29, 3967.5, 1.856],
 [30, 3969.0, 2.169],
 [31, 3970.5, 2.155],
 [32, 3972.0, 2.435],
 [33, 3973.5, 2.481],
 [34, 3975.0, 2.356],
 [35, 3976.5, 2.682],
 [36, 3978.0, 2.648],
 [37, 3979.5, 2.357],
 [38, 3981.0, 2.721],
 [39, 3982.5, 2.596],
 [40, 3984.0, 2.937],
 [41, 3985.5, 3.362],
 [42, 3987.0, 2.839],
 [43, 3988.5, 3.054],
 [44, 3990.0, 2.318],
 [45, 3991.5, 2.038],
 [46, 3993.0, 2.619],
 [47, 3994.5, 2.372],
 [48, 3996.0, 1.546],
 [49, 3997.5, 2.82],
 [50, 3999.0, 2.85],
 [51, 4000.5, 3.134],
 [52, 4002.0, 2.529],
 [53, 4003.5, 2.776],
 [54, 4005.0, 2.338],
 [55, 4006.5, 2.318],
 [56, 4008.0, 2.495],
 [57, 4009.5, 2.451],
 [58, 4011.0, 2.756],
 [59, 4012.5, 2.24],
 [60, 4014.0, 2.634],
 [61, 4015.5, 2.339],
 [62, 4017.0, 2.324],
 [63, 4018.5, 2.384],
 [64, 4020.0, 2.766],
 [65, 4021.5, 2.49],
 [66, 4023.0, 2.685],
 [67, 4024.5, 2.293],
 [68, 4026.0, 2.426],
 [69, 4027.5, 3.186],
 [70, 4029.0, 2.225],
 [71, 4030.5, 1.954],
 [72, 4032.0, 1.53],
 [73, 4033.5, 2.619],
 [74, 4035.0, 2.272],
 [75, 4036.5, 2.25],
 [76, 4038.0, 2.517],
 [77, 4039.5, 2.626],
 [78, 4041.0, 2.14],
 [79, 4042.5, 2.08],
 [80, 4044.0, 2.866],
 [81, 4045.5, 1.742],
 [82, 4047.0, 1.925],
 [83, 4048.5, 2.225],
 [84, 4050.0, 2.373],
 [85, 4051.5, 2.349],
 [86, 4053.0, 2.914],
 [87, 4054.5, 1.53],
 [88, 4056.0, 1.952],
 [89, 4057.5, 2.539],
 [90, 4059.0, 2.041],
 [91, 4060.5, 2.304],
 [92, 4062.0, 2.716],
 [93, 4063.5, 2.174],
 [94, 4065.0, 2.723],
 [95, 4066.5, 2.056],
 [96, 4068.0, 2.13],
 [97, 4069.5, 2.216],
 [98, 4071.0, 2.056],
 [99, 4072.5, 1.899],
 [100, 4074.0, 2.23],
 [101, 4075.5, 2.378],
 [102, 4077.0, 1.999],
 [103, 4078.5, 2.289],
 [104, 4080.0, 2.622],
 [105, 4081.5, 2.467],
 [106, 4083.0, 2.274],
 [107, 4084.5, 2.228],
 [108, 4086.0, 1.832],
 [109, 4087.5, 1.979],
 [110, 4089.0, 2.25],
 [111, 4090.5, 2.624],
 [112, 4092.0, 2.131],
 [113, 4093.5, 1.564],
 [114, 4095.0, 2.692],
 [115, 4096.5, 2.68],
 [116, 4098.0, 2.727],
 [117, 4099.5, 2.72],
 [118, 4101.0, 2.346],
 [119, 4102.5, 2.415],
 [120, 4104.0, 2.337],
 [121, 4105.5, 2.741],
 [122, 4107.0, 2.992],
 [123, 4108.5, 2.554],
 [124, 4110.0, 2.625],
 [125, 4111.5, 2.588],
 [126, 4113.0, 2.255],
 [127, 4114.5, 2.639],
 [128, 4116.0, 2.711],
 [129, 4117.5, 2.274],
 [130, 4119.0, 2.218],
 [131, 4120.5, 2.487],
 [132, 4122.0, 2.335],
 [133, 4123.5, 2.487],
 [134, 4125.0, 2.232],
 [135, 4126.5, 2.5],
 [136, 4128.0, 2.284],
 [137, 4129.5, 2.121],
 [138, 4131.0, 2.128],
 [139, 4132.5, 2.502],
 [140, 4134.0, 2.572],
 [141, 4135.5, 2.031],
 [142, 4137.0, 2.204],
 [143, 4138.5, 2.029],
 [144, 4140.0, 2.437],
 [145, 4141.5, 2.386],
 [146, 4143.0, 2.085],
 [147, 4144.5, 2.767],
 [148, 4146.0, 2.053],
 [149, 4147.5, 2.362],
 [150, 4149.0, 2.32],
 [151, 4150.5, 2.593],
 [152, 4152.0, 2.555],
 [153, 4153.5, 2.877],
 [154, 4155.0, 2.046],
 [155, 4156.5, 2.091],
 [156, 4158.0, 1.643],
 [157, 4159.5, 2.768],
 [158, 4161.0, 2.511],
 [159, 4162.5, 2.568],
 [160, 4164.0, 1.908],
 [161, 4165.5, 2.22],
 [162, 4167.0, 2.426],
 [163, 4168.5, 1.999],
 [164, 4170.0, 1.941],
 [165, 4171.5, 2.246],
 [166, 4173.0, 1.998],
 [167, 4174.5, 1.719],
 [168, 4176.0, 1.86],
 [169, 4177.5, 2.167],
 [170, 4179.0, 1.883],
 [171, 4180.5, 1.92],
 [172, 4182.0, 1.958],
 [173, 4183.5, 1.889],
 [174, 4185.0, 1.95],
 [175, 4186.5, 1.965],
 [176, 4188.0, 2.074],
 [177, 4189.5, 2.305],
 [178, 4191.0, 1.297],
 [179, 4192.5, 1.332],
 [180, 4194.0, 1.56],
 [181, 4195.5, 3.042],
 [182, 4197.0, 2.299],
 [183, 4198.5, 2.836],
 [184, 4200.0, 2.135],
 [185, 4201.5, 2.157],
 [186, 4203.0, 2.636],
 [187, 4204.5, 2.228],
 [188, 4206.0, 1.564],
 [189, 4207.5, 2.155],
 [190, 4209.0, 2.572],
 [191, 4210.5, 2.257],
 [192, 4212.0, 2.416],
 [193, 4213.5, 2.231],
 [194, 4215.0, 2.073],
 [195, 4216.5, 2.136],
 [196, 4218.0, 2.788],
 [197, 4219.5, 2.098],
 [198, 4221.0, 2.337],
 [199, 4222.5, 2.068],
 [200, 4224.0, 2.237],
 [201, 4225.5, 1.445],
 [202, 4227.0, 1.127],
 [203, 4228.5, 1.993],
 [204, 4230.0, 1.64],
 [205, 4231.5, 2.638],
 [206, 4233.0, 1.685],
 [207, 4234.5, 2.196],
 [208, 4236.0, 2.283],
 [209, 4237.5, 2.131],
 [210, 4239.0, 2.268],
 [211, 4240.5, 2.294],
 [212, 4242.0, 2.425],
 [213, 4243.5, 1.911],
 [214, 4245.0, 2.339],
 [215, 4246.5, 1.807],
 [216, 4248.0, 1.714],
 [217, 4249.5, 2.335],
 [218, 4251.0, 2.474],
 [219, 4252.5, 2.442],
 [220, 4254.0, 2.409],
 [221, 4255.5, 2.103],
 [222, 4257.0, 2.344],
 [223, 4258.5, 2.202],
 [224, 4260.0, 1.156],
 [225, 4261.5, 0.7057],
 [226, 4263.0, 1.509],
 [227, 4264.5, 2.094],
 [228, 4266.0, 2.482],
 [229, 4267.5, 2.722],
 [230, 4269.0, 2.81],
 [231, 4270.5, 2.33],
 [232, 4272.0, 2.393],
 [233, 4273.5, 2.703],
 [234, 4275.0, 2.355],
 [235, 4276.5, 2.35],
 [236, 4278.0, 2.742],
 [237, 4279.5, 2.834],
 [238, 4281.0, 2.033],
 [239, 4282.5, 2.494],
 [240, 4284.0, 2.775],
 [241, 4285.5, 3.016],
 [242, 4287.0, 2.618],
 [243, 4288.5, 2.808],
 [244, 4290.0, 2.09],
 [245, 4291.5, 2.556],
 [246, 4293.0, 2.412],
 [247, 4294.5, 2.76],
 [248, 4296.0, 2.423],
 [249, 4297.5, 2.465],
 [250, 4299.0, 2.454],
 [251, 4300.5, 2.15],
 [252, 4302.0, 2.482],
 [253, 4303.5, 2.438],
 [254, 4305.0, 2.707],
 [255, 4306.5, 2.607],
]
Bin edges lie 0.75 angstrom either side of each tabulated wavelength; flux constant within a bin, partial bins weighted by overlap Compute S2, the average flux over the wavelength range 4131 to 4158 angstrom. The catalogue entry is 2.32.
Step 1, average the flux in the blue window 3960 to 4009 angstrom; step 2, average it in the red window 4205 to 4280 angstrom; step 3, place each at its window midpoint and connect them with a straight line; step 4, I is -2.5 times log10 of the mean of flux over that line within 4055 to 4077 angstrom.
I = 0.088 mag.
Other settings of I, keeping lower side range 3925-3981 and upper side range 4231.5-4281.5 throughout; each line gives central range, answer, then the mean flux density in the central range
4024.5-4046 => 0.02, 2.32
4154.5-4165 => 0.03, 2.22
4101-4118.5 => -0.10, 2.54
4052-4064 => 0.03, 2.27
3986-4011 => -0.07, 2.55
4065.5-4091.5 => 0.06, 2.21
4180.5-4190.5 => 0.13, 2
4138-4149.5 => -0.01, 2.31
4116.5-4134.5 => -0.02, 2.35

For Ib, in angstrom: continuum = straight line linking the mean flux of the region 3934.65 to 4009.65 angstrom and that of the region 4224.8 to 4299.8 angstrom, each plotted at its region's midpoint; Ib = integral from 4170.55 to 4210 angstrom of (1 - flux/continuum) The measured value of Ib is 4.0 angstrom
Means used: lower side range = 2.47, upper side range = 2.25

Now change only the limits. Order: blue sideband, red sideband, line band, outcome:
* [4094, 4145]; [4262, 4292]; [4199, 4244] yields 5.79 angstrom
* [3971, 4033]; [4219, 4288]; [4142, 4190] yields 2.79 angstrom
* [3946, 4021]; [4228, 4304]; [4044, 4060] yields 1.73 angstrom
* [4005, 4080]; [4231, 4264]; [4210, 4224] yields -1.12 angstrom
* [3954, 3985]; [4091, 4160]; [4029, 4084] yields 4.27 angstrom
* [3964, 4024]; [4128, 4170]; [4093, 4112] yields -1.48 angstrom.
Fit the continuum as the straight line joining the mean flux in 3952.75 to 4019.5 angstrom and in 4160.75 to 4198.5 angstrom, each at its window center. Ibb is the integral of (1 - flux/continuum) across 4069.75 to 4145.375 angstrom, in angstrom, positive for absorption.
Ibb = -4.6 angstrom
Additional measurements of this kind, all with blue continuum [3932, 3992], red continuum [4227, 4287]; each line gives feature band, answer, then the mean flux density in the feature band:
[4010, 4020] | -0.2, 2.47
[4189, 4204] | 0.7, 2.16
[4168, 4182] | 2.0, 1.97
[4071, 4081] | 0.6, 2.23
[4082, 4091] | 0.6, 2.19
